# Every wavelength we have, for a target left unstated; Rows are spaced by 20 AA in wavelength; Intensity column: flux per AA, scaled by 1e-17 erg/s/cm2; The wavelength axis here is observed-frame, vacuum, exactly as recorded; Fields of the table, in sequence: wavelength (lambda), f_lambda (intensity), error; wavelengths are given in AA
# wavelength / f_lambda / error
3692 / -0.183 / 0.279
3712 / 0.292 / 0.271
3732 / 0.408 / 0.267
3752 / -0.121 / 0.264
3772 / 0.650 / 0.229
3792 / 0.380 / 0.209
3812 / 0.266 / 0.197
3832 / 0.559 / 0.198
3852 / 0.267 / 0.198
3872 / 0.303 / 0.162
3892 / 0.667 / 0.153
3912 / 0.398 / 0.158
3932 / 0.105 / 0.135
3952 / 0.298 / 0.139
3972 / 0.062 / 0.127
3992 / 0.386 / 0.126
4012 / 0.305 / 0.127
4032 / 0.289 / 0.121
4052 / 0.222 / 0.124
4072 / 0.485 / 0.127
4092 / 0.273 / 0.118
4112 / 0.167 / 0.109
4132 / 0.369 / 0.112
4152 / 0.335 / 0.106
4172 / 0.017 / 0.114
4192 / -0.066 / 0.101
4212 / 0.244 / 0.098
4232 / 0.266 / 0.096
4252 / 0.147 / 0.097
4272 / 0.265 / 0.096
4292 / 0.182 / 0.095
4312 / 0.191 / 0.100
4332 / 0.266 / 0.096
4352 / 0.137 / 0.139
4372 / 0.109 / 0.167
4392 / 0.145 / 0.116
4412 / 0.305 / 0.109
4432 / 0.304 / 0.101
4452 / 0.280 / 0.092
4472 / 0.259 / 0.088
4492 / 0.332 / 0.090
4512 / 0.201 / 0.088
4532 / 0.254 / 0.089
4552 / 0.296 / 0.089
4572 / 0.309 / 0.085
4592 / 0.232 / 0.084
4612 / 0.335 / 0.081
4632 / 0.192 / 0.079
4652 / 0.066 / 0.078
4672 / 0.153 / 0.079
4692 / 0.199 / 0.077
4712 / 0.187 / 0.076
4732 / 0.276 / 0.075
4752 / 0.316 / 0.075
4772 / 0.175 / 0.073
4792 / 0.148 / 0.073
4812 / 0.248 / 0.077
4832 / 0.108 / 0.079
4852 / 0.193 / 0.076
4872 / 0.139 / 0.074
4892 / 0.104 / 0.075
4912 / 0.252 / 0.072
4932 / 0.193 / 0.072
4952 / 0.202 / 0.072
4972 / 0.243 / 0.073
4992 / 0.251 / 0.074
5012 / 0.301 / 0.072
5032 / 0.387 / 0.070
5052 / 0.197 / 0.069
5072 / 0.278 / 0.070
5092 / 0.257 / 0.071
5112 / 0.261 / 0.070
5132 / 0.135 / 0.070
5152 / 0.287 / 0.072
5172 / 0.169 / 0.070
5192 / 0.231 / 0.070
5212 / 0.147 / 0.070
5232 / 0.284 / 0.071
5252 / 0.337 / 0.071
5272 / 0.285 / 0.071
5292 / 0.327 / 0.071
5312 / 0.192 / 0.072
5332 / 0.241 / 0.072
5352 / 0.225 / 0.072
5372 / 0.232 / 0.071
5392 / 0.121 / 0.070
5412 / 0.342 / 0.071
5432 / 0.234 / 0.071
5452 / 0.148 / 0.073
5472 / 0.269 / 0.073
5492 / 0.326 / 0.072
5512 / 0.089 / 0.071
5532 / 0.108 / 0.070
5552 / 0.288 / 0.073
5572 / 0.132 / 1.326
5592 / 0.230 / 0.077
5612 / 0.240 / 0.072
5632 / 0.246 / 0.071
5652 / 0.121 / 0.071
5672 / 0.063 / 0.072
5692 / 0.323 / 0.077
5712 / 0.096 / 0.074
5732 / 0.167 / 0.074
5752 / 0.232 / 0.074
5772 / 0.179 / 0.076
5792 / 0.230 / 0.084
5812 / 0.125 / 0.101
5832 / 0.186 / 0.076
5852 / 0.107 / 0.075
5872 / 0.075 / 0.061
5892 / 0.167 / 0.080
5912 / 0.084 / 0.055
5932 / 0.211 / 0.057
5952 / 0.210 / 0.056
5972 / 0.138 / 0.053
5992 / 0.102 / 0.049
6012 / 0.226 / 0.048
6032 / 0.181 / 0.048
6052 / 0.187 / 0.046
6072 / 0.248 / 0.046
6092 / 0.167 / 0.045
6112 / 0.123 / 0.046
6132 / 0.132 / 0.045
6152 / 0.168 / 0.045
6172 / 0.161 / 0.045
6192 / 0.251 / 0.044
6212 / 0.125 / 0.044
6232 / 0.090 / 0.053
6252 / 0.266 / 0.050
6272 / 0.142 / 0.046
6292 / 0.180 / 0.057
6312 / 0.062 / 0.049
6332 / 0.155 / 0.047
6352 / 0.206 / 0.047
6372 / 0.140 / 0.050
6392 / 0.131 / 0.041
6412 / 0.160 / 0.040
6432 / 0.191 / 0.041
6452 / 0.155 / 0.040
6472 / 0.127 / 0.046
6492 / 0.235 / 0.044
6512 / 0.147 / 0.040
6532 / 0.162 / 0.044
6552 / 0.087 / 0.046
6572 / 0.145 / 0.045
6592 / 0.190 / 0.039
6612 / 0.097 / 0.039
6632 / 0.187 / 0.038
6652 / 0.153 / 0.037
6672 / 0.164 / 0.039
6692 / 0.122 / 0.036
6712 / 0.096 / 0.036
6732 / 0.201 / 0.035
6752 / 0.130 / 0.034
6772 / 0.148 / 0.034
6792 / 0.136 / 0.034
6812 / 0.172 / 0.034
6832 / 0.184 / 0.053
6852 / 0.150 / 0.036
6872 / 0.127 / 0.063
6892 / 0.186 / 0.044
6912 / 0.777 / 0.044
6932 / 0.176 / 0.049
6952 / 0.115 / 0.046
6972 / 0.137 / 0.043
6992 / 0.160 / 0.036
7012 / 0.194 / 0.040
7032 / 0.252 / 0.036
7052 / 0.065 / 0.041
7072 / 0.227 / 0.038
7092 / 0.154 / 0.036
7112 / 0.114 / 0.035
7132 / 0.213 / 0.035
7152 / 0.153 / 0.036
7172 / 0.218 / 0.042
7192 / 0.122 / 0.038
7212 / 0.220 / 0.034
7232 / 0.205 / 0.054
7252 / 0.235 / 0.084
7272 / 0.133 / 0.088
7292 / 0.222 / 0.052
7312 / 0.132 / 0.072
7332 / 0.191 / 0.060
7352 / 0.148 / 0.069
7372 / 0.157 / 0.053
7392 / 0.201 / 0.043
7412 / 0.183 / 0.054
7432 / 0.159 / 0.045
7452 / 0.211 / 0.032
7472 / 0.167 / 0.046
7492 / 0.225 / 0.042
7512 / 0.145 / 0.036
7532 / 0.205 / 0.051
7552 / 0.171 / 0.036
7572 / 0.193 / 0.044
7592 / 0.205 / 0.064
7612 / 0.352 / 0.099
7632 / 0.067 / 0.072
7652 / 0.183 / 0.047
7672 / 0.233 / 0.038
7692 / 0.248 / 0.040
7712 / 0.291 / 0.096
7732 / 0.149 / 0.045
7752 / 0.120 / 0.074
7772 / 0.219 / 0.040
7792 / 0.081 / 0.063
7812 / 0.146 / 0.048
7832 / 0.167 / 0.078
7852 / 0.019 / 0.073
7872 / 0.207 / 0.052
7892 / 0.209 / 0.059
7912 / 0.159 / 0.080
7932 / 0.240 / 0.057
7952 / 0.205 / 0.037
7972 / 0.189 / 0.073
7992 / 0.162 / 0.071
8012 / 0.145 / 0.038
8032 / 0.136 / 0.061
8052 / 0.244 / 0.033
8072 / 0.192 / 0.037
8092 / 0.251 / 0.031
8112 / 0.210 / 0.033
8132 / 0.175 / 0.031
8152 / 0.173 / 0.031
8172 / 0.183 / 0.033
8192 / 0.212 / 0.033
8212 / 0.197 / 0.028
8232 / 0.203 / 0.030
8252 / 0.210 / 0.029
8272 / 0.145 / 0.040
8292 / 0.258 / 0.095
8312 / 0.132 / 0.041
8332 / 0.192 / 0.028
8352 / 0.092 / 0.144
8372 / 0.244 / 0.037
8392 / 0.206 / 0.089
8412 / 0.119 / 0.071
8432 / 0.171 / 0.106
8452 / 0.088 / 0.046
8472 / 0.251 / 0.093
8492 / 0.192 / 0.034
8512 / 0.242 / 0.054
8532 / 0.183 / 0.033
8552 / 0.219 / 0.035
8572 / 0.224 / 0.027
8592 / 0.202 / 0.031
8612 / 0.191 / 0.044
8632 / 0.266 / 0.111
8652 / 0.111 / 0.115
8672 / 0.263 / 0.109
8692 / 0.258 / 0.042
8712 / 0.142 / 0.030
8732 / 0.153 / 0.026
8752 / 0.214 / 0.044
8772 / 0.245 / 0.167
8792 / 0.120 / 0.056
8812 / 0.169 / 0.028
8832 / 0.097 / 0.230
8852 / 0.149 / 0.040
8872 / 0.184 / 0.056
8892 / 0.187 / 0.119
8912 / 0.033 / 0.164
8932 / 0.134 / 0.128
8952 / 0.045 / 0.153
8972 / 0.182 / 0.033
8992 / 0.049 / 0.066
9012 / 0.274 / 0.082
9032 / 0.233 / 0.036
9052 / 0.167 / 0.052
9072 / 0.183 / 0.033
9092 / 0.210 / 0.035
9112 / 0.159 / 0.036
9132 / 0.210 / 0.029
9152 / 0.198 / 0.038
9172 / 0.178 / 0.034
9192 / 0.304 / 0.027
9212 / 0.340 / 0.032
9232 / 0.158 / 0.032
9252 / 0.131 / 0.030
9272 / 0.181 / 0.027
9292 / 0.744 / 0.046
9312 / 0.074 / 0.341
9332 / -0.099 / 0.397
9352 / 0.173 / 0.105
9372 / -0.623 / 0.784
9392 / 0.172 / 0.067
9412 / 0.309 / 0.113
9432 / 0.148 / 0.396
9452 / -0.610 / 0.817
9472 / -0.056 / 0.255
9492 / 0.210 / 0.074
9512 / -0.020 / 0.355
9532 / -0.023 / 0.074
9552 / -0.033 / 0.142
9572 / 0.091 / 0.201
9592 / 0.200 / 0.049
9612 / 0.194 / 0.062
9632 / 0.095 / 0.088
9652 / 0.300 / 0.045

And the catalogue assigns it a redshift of 0.86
